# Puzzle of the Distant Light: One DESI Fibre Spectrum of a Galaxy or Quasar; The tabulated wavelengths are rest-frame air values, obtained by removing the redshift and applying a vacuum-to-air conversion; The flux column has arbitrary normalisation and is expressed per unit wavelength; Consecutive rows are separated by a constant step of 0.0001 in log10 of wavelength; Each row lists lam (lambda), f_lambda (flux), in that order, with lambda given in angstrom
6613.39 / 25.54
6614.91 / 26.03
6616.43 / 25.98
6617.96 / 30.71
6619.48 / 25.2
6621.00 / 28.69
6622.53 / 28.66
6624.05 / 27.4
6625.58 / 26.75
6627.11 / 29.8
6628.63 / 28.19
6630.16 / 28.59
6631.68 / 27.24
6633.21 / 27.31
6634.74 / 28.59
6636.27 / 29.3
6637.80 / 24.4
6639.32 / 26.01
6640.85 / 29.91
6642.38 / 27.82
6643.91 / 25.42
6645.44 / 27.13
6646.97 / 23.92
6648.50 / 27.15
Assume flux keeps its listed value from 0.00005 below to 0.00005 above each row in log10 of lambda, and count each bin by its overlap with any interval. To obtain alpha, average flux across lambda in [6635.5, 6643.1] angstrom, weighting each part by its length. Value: 27.5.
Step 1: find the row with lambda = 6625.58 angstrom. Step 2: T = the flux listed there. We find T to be 26.75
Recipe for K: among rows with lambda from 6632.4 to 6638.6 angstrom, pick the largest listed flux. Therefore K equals 29.3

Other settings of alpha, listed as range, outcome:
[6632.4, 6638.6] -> 27.4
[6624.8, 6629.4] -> 28.2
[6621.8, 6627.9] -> 28.2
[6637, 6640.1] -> 25.3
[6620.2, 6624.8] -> 28.2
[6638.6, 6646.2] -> 27.3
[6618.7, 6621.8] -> 27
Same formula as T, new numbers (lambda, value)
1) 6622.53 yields 28.66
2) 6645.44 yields 27.13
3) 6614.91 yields 26.03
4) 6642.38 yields 27.82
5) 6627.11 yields 29.8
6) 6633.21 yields 27.31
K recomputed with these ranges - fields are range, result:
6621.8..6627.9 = 29.8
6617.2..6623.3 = 30.71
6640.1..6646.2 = 29.91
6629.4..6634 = 28.59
